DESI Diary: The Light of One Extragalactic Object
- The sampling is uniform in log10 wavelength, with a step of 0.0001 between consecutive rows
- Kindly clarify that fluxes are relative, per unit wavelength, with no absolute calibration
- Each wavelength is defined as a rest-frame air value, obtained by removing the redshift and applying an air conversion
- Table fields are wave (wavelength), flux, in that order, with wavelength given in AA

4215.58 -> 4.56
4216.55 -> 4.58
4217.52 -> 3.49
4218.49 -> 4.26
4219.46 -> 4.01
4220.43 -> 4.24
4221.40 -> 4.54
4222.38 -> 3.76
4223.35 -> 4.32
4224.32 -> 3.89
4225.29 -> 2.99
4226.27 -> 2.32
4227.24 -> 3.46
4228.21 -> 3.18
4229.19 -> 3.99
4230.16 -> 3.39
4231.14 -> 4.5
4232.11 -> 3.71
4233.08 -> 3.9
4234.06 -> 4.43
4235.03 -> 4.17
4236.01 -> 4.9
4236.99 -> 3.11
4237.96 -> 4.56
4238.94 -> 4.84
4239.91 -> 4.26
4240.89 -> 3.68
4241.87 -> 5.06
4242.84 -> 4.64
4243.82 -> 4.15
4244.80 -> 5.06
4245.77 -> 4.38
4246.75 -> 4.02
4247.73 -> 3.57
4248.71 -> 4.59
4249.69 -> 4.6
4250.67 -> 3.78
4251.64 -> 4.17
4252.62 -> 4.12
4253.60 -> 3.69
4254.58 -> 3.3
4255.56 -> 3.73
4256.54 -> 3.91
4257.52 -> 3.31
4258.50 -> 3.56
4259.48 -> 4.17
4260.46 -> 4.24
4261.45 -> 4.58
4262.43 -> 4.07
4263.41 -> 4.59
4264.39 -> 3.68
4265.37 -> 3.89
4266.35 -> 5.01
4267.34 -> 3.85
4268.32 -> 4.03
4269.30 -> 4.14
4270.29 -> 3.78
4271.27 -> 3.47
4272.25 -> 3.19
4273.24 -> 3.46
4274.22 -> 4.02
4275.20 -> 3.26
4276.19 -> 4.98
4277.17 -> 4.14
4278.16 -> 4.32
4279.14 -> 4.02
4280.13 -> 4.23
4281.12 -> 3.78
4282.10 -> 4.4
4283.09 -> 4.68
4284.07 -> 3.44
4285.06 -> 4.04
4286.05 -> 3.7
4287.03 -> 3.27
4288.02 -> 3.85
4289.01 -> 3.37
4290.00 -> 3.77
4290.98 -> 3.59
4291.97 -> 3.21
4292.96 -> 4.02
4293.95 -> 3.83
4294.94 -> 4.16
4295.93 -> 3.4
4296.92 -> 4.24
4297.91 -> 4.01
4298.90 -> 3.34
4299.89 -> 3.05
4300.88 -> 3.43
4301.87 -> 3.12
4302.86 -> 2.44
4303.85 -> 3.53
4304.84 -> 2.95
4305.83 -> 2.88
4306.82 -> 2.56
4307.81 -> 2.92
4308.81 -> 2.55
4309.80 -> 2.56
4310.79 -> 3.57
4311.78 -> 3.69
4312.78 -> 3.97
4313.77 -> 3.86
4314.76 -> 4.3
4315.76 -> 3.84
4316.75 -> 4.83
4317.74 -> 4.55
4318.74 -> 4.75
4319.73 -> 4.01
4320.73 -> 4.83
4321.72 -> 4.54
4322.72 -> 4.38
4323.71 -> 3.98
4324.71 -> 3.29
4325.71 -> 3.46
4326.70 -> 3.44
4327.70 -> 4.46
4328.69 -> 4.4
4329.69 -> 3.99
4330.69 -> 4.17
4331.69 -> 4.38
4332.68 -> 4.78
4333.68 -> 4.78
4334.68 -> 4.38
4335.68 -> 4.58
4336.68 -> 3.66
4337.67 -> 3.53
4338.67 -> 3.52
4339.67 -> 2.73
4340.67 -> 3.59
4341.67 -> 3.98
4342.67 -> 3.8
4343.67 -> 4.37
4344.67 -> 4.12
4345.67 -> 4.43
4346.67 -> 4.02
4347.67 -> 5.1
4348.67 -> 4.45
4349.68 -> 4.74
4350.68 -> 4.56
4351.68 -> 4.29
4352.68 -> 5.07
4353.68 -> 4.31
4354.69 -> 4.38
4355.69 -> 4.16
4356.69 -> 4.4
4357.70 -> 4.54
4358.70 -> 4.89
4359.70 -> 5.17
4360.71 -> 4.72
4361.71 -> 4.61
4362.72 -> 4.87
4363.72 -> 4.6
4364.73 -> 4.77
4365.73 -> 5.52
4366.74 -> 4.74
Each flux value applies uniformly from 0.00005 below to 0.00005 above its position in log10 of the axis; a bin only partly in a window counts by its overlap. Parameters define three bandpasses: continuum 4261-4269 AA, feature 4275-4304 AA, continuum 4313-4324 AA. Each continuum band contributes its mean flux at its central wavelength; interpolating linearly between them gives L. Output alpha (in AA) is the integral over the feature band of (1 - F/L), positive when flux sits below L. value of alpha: 3.5 AA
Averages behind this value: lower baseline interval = 4.21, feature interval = 3.76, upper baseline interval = 4.35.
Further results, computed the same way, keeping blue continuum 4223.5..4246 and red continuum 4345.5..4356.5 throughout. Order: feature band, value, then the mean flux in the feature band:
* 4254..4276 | 1.4 AA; 3.89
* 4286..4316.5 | 6.0 AA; 3.46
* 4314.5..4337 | 0.7 AA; 4.25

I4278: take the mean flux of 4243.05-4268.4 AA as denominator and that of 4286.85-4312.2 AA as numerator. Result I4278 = 0.8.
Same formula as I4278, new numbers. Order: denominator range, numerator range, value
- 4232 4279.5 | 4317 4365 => 1.05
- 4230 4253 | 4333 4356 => 0.99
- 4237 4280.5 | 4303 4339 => 0.95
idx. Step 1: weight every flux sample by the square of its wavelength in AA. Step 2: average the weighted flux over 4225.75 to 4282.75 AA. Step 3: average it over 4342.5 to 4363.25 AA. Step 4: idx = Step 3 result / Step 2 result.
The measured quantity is 1.2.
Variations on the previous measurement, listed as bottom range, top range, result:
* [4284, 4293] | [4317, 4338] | 1.19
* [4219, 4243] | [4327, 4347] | 1.07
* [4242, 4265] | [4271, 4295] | 0.95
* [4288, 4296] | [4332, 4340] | 1.11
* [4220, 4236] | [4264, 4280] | 1.06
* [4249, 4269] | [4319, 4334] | 1.08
